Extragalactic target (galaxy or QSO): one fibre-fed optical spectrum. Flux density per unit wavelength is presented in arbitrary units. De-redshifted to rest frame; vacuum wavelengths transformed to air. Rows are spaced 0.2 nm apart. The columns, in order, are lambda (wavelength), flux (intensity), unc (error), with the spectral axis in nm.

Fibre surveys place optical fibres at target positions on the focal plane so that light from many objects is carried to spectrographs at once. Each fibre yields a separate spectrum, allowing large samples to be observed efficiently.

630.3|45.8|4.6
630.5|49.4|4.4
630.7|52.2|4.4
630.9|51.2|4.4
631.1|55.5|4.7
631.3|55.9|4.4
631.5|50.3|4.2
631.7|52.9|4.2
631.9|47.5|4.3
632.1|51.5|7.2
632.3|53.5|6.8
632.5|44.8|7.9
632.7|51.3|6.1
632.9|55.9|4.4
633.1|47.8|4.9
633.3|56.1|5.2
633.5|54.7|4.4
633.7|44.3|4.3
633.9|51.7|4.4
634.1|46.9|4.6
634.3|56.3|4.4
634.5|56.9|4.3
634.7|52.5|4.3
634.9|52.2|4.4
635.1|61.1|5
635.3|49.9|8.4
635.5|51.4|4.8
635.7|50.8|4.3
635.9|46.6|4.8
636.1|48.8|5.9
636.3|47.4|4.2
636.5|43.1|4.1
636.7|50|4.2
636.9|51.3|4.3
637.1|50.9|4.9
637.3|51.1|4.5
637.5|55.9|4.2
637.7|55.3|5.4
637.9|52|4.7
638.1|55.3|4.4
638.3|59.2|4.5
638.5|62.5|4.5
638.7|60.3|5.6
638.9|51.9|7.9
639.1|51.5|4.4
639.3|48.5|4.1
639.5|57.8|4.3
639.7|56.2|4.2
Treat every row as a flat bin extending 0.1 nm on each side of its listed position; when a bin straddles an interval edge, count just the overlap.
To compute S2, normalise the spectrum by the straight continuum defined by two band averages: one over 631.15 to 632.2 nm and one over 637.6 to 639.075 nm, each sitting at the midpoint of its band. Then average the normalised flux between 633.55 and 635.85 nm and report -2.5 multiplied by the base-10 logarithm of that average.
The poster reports 0.036 mag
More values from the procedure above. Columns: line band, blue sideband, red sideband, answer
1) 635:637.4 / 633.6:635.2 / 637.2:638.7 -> 0.088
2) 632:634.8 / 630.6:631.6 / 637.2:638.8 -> 0.050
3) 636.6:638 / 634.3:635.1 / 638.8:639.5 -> 0.015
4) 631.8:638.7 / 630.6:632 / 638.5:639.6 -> 0.030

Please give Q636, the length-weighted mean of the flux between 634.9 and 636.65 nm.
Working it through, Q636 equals 50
